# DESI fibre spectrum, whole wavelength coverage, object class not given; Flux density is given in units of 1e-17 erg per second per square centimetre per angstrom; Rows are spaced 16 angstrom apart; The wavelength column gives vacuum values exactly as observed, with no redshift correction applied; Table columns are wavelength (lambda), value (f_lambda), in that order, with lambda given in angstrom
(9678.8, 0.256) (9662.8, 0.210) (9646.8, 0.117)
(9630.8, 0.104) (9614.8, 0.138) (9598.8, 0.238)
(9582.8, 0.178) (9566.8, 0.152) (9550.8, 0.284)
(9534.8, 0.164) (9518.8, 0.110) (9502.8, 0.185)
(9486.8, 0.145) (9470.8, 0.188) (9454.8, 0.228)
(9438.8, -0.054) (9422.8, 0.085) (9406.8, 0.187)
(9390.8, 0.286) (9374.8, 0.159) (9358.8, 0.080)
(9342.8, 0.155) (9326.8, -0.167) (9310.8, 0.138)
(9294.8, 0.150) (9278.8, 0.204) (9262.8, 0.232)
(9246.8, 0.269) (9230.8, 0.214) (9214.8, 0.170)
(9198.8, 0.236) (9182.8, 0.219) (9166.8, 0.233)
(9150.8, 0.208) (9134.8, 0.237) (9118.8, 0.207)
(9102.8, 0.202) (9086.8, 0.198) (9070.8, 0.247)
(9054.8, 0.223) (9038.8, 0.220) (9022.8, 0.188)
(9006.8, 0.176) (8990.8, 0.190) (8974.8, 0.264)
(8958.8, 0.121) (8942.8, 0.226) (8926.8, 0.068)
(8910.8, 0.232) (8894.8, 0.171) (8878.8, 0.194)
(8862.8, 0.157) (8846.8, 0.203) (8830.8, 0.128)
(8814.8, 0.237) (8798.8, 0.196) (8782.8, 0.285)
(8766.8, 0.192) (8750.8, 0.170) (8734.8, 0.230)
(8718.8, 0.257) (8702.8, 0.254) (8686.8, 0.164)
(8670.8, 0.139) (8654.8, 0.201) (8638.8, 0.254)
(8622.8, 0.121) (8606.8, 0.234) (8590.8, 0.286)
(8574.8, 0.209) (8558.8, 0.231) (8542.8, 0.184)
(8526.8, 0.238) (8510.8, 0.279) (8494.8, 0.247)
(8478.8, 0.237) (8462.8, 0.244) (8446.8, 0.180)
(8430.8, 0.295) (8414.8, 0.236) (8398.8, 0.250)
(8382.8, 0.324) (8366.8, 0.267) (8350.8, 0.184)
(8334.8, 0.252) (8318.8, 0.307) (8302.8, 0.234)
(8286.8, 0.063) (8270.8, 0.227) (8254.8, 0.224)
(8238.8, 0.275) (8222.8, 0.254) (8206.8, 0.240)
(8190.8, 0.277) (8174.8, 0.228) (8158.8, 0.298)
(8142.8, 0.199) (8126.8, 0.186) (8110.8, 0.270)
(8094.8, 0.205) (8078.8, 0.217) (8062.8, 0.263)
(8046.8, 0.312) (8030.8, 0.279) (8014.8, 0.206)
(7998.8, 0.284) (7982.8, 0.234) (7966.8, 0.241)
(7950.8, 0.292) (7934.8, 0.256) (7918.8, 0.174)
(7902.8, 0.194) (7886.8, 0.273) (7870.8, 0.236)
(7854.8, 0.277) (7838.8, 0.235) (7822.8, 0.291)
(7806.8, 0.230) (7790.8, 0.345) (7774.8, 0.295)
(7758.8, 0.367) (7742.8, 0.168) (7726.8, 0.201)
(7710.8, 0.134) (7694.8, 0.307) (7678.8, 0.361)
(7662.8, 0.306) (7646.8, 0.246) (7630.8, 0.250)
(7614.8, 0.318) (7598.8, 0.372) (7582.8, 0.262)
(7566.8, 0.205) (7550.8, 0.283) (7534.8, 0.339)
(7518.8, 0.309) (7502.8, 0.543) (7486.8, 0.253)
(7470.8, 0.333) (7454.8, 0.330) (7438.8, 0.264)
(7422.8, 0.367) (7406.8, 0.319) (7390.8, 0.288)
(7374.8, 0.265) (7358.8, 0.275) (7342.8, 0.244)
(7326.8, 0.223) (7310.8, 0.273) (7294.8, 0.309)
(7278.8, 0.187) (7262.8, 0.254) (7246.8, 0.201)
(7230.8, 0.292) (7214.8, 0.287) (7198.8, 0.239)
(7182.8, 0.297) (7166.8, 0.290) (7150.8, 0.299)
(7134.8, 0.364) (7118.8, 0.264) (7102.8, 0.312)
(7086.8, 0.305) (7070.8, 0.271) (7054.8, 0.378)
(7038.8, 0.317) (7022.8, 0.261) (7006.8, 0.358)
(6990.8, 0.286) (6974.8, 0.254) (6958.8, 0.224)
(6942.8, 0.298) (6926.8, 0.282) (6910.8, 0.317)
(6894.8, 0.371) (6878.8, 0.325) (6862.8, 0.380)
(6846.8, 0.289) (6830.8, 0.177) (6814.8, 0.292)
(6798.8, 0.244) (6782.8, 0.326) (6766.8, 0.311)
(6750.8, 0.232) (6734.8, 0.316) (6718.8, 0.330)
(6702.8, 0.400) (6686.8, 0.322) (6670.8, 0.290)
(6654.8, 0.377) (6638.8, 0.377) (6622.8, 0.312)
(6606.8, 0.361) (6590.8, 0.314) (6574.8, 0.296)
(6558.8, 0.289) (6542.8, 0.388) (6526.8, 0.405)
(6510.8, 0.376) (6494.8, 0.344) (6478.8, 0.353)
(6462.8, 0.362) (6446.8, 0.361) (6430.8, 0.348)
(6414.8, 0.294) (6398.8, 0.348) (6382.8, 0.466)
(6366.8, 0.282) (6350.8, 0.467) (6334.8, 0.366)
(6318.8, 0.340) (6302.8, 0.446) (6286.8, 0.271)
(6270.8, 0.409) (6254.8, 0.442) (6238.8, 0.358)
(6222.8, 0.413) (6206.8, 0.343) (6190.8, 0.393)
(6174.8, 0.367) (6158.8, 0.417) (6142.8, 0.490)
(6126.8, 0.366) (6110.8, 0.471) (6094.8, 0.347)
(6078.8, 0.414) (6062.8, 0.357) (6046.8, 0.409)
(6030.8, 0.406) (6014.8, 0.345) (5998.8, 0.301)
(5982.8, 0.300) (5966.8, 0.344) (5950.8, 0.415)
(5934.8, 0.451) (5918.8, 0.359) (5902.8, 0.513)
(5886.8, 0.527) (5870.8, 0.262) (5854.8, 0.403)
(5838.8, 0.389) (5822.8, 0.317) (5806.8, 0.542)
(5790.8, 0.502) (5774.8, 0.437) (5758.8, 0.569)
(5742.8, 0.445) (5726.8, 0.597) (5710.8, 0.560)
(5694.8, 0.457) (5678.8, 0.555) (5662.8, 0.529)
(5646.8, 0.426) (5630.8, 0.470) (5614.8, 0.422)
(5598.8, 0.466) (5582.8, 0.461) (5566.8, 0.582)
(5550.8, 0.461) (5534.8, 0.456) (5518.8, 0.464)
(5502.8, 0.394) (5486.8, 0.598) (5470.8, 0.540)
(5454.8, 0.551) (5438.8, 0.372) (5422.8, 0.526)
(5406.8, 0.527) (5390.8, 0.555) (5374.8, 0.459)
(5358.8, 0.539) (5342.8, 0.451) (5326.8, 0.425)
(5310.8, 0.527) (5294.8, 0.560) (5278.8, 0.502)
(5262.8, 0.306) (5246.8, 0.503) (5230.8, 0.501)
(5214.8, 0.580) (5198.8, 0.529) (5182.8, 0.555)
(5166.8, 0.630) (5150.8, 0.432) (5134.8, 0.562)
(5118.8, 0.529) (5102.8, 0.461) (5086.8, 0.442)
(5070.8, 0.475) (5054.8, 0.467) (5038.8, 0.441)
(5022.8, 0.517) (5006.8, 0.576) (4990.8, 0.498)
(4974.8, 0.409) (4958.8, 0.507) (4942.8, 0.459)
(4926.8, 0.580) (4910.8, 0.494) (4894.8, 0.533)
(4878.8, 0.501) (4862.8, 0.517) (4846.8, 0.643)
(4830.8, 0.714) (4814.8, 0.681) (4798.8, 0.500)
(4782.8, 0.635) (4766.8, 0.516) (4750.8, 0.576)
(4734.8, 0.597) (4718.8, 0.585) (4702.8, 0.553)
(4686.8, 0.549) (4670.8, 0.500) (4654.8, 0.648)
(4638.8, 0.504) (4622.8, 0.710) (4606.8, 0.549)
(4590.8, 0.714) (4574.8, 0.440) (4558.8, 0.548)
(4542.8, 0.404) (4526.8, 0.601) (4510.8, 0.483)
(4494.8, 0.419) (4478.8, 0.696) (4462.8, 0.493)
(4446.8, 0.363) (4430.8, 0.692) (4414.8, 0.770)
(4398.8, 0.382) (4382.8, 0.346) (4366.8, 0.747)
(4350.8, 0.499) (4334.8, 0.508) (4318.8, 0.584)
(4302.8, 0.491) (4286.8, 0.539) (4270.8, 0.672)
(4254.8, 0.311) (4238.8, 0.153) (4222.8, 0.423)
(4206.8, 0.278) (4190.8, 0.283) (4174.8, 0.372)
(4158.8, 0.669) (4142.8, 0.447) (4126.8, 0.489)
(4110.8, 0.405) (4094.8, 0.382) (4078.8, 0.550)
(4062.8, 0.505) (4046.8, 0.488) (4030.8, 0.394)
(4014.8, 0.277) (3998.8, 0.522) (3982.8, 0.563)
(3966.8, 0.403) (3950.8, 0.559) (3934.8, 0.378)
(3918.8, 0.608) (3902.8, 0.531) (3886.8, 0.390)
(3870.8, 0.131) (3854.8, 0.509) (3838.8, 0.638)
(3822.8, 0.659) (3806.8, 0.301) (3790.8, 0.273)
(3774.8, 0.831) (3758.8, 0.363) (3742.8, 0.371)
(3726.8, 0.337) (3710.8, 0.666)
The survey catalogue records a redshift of 0.144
